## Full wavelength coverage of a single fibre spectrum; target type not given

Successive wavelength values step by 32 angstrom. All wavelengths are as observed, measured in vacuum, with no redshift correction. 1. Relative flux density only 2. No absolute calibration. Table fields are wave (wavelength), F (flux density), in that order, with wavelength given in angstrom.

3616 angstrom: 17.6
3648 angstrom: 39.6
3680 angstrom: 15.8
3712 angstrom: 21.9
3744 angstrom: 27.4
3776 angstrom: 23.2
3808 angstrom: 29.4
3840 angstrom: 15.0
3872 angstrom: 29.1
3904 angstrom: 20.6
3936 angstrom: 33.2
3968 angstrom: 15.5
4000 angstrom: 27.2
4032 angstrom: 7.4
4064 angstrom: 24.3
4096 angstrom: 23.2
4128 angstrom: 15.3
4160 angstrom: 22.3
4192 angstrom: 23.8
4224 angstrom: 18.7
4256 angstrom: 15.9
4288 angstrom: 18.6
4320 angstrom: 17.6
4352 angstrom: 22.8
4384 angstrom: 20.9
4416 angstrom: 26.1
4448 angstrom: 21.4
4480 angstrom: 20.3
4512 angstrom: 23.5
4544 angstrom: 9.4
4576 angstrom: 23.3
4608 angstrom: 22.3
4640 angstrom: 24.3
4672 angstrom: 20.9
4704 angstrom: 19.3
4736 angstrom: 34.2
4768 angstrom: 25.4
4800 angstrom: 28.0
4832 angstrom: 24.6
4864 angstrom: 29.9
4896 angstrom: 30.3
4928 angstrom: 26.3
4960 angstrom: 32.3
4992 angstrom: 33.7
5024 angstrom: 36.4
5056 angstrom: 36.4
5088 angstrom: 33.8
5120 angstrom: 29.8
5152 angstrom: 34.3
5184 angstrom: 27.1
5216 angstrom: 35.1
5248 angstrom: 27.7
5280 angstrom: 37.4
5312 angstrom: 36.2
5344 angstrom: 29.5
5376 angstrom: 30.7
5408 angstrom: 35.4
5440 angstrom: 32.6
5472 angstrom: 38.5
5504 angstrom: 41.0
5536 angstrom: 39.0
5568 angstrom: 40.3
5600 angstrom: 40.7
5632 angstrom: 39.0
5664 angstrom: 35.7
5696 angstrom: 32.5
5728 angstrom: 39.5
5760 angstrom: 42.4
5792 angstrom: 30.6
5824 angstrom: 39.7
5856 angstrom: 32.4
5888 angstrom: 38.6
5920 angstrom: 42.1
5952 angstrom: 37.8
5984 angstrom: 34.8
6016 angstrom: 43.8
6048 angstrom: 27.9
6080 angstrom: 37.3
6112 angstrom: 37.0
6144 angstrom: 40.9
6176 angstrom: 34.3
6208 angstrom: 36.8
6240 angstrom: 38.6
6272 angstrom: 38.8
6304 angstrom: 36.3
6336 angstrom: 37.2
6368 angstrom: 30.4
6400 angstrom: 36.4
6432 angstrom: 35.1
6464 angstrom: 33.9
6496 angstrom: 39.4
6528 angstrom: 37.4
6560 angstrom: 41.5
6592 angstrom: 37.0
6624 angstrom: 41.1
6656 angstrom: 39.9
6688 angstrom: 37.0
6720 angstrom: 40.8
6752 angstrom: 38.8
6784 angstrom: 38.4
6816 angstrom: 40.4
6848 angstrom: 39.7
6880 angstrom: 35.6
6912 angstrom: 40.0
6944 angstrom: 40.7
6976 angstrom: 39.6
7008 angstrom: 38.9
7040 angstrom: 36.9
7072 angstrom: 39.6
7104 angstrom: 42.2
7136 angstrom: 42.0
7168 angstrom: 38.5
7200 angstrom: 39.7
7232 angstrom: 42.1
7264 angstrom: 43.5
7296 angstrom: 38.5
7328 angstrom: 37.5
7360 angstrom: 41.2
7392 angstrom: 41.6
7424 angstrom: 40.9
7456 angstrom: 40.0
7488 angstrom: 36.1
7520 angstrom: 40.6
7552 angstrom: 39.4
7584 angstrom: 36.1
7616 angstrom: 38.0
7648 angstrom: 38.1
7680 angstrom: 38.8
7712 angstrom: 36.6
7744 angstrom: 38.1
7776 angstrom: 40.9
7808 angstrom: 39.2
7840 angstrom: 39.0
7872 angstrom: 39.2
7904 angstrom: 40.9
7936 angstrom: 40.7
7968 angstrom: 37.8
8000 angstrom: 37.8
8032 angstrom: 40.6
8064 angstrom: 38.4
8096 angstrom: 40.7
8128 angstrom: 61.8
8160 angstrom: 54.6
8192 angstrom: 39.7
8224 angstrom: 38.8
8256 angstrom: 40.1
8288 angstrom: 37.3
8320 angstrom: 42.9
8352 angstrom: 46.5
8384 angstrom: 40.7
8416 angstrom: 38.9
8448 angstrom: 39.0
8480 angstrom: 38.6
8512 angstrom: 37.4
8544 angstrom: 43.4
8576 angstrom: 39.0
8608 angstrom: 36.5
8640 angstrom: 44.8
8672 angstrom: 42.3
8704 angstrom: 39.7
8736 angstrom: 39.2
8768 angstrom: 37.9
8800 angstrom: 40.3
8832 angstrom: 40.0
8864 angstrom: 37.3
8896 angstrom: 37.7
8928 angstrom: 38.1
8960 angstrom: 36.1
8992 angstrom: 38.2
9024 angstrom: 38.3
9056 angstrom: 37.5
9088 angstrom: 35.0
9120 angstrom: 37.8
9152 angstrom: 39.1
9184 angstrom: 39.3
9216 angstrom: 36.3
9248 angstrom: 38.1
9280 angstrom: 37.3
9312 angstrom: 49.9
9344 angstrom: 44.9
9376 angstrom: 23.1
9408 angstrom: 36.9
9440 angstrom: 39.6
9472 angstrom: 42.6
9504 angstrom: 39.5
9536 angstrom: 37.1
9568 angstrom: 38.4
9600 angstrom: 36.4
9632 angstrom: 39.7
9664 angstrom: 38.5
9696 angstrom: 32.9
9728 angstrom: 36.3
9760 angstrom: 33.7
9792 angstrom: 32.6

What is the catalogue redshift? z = 0.24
